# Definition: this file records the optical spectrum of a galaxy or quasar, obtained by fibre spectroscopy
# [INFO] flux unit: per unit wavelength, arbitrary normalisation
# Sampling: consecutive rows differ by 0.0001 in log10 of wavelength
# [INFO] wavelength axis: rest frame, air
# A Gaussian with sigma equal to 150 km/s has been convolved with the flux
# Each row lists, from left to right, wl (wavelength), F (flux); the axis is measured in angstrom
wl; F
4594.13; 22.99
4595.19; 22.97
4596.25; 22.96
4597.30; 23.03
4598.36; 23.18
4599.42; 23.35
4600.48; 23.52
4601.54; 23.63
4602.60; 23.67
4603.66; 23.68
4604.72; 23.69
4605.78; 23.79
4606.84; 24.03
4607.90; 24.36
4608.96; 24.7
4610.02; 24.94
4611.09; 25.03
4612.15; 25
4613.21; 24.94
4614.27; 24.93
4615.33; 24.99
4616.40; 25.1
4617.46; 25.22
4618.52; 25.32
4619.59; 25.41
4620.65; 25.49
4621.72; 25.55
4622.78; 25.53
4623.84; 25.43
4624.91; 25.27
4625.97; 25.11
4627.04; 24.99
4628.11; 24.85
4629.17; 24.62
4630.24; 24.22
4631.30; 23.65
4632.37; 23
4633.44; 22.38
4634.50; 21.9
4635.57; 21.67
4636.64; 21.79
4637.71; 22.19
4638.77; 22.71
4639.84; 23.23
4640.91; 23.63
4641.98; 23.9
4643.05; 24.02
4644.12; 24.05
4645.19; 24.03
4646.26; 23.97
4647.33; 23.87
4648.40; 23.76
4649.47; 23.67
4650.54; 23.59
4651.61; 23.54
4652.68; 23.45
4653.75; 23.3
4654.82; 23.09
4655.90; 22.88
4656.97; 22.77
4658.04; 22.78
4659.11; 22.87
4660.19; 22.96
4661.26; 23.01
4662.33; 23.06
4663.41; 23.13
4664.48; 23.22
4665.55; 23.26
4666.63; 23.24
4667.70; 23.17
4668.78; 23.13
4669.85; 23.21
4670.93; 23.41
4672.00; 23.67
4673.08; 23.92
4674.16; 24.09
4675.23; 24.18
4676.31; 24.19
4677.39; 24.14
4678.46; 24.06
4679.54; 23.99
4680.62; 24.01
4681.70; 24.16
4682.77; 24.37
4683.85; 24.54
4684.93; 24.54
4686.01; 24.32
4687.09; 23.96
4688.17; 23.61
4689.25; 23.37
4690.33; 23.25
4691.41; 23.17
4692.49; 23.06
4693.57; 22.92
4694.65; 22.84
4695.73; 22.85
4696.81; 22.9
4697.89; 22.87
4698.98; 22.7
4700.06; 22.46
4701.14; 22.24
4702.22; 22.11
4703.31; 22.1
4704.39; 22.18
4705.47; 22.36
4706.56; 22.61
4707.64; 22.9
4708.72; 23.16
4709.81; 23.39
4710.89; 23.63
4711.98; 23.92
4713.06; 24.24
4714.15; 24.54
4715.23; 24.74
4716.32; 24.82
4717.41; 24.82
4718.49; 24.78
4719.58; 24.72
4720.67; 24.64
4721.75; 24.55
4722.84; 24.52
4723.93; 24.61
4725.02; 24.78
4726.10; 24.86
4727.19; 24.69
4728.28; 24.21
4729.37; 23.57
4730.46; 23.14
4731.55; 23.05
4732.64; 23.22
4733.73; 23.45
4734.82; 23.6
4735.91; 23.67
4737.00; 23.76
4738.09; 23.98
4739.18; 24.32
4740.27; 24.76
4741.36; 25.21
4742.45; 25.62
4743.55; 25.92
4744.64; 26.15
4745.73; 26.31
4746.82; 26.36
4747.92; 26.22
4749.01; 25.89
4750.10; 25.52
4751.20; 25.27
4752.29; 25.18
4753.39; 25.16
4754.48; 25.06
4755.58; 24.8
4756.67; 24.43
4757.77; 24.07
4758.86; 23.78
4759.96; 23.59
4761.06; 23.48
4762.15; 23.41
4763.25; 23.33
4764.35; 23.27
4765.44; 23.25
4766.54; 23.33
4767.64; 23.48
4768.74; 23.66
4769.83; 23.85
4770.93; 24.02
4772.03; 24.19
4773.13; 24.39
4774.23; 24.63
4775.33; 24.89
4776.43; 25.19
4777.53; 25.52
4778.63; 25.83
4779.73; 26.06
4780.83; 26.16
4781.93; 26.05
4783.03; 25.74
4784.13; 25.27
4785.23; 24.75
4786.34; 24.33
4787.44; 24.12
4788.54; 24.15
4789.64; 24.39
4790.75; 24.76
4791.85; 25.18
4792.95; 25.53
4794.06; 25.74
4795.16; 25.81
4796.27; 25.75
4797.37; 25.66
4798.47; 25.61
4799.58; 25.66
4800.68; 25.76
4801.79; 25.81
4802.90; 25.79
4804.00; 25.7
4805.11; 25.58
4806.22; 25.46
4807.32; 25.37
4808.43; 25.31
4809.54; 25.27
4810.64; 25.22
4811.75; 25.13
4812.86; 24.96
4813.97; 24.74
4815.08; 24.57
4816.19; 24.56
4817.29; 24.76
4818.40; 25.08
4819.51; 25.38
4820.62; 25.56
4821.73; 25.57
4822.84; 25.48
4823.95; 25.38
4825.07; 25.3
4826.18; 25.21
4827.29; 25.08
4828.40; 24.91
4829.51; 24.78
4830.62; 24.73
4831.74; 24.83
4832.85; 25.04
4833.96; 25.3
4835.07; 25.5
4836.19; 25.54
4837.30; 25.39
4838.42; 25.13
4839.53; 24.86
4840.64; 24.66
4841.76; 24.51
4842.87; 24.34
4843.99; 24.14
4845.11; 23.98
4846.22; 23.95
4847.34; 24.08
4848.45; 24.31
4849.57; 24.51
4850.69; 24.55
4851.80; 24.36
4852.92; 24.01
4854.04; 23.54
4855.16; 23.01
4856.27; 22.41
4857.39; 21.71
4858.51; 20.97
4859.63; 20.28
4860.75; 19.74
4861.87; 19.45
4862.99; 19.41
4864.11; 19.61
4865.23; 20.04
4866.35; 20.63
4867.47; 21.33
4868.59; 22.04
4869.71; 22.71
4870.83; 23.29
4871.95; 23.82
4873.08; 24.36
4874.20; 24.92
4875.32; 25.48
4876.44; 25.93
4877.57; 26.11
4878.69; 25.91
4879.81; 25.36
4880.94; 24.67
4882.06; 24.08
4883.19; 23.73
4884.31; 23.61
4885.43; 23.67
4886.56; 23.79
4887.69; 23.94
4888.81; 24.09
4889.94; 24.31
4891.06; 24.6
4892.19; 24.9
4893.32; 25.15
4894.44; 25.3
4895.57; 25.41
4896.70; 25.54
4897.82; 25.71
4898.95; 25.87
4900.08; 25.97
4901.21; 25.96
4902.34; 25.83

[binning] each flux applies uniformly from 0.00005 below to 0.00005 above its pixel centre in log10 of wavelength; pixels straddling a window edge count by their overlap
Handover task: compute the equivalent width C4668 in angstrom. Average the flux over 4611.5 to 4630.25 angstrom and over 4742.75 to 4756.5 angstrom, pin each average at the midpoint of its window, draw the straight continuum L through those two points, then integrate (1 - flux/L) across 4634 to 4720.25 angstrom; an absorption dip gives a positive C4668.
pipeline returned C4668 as 6.6 angstrom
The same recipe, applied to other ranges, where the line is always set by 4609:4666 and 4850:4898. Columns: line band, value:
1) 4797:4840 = -3.1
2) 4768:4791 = -1.2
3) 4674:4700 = 0.2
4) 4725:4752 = -1.2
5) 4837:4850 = -0.5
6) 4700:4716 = 0.4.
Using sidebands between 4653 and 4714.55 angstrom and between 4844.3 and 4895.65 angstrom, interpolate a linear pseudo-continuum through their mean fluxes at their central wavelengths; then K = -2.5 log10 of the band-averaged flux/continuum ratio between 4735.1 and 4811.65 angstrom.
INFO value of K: -0.07 mag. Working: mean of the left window 23.3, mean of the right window 23.4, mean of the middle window 24.9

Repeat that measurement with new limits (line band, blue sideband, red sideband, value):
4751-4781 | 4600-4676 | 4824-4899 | -0.02 mag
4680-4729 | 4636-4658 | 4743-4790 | 0.02 mag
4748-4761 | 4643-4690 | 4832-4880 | -0.06 mag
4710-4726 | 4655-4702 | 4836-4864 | -0.05 mag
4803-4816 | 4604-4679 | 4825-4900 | -0.06 mag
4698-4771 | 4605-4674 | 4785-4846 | 0.02 mag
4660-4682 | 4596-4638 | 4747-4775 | 0.03 mag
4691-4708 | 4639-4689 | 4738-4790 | 0.06 mag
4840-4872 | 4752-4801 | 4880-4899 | 0.09 mag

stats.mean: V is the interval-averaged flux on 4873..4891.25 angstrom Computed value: 24.6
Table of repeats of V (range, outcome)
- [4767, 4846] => 25.1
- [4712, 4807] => 24.8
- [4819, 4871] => 23.6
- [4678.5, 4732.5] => 23.7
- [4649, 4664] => 23.2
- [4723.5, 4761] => 24.6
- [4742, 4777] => 24.6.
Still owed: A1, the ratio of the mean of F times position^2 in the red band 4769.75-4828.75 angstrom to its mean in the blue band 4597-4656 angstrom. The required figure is 1.1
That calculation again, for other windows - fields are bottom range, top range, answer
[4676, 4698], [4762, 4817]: 1.10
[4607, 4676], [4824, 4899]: 1.10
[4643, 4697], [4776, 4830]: 1.14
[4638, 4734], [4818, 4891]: 1.09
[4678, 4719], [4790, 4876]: 1.09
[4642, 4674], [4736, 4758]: 1.12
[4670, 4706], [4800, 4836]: 1.14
